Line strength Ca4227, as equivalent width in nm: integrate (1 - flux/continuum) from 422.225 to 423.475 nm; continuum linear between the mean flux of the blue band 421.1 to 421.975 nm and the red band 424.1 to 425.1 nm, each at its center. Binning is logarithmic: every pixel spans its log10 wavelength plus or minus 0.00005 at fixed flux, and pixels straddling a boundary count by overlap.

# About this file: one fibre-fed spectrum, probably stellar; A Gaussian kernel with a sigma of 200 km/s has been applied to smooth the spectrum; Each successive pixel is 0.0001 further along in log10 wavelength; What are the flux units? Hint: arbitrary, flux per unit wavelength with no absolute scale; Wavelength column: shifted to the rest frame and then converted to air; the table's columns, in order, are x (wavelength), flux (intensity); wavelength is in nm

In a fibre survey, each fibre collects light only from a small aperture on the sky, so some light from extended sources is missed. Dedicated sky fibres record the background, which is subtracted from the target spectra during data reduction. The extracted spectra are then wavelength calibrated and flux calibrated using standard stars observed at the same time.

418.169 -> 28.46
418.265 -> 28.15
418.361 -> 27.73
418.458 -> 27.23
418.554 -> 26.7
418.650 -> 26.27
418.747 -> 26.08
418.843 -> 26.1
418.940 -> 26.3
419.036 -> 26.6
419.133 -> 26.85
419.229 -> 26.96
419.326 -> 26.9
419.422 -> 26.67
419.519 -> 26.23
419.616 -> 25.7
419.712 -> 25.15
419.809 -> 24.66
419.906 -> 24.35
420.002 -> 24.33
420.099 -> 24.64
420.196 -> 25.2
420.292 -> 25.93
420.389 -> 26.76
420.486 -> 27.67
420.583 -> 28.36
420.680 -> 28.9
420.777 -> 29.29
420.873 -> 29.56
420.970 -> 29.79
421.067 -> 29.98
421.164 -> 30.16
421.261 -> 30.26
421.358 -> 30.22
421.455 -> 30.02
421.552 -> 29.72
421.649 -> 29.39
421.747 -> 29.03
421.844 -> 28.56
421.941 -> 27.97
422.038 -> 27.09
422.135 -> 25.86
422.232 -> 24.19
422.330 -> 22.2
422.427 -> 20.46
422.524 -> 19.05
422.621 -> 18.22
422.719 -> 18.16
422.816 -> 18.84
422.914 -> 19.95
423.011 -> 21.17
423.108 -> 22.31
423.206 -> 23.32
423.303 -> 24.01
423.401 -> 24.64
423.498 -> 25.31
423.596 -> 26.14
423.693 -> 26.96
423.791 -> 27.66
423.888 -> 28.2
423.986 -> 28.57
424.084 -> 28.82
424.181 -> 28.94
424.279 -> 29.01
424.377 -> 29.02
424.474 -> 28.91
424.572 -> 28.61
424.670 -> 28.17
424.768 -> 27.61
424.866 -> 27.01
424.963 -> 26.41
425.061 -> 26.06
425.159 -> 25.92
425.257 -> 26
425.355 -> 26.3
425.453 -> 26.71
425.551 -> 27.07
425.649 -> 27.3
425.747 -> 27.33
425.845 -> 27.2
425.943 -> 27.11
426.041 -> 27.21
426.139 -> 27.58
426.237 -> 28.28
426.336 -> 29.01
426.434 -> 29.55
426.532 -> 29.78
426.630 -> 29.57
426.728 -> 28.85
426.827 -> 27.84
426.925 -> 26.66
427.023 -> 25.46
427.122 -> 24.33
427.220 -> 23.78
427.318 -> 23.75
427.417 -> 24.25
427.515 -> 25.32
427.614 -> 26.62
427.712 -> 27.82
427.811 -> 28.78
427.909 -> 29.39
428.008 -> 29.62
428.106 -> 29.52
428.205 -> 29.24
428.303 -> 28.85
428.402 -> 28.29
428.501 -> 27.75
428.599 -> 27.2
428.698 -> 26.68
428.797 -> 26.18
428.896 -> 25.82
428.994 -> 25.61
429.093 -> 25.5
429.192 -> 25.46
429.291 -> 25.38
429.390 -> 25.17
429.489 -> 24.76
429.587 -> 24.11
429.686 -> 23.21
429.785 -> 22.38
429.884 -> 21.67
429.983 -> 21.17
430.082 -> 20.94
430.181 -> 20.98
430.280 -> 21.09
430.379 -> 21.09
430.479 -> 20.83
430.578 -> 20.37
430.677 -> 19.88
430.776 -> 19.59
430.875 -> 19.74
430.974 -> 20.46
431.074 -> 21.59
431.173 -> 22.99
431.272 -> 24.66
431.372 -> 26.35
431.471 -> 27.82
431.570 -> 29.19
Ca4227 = 0.33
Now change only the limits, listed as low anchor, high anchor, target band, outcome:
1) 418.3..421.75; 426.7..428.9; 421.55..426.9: 0.187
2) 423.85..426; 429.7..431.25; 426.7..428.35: -0.172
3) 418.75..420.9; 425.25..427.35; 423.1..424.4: 0.008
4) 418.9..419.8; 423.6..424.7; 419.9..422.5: -0.028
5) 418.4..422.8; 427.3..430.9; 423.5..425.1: -0.134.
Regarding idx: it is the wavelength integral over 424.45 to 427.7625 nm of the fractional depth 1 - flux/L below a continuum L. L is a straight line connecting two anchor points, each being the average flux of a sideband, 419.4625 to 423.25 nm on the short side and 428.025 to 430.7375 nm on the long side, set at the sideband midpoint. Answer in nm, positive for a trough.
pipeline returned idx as -0.27 nm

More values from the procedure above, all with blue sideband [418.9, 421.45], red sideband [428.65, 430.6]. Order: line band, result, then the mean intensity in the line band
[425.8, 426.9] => -0.16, 28.3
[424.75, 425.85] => -0.07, 26.7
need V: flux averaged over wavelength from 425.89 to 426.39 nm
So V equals 27.8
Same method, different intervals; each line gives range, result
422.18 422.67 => 20.9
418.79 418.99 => 26.2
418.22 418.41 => 27.9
